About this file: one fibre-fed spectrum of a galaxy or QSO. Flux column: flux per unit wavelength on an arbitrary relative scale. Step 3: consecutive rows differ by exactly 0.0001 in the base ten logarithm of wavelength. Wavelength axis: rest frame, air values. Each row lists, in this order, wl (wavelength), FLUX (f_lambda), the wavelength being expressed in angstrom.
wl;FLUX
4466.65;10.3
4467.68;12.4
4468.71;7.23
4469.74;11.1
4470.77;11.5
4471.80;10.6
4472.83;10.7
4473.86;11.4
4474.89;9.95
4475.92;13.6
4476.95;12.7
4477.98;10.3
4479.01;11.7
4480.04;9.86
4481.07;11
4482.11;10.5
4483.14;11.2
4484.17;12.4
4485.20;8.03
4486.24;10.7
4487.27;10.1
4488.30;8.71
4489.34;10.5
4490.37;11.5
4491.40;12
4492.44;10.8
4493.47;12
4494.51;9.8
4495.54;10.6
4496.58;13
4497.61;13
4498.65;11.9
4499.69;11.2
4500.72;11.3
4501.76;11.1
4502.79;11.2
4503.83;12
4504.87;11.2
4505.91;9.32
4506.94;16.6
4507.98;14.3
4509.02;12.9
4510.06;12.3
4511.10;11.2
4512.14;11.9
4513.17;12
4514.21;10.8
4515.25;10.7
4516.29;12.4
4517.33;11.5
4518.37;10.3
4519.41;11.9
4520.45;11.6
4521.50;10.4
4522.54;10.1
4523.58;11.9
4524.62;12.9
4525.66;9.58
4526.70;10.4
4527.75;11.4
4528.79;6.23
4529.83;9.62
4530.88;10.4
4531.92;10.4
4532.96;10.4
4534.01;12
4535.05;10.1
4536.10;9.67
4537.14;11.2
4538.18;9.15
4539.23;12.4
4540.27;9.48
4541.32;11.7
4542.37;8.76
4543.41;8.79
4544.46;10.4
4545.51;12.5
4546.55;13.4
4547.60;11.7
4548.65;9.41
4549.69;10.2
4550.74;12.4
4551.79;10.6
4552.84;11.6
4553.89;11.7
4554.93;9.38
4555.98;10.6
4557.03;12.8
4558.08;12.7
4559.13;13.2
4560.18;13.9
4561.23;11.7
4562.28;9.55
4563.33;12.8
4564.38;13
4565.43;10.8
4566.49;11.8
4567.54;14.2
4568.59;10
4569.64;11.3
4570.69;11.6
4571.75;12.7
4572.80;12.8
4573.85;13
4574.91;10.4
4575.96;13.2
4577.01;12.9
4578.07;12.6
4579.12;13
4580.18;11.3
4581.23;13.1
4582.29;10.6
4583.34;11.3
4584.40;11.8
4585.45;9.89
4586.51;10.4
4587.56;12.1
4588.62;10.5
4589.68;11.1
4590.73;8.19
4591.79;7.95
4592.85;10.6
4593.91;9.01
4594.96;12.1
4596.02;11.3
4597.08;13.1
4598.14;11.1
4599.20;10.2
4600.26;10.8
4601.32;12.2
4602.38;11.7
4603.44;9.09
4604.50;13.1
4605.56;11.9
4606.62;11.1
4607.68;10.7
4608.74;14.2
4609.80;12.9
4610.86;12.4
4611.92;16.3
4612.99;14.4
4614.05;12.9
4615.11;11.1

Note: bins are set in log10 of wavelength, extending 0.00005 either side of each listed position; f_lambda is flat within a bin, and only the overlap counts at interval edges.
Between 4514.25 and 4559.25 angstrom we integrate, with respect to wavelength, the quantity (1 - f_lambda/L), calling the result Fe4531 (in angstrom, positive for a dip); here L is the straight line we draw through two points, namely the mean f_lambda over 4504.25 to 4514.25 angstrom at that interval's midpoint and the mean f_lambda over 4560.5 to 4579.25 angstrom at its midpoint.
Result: 5.0 angstrom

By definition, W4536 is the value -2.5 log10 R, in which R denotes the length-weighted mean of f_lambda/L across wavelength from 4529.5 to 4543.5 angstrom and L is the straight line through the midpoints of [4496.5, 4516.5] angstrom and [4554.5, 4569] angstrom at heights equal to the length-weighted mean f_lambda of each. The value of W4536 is 0.16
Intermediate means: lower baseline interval 12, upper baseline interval 11.9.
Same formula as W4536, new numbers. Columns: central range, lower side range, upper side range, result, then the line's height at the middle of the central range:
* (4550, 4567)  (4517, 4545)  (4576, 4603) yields -0.09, 10.8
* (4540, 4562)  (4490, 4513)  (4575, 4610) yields 0.03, 11.6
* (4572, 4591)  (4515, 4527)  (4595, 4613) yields 0.02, 11.8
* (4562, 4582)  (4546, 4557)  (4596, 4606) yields -0.08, 11.3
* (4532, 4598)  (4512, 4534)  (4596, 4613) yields 0.01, 11.5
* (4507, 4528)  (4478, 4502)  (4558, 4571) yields -0.03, 11.4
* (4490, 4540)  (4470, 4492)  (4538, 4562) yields -0.02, 11.1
